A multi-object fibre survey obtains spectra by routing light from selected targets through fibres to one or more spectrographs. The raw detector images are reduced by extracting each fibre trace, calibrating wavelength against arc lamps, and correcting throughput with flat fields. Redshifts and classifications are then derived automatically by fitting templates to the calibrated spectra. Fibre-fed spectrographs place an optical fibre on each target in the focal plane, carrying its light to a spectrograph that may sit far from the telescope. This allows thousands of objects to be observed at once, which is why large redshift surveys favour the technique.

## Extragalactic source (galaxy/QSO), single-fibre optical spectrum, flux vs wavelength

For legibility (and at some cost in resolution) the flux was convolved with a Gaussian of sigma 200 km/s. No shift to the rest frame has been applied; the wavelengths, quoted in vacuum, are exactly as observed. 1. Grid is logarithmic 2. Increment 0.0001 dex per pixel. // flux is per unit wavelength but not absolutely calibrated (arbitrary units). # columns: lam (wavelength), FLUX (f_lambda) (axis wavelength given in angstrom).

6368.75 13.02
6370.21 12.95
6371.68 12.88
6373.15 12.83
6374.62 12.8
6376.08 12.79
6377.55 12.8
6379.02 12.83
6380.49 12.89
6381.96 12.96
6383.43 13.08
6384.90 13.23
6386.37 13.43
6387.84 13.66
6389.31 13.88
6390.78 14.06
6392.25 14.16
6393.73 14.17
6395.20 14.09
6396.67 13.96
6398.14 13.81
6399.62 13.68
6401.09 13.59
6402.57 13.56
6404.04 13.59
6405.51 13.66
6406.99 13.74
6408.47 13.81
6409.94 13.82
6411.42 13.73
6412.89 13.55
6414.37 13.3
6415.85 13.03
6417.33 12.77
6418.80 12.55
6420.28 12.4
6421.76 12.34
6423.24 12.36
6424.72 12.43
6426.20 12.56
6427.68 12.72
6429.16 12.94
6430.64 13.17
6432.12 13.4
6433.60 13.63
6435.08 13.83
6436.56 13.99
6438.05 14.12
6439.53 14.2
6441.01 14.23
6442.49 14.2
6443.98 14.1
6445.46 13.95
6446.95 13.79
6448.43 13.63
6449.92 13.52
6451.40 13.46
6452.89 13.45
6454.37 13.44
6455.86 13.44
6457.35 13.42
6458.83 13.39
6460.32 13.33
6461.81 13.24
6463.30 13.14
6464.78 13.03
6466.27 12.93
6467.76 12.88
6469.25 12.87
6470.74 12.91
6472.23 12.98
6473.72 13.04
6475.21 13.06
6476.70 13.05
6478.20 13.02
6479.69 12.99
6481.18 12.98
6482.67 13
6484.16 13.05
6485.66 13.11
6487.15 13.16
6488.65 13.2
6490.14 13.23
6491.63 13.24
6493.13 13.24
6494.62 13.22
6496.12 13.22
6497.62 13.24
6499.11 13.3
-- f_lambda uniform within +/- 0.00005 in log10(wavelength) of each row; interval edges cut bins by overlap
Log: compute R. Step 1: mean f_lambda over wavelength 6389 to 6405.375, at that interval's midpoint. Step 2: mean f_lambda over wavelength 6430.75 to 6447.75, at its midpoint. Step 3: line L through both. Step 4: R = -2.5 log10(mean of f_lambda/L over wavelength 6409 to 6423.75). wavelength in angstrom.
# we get 0.07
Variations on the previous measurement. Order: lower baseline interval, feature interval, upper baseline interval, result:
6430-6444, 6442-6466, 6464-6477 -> -0.01 mag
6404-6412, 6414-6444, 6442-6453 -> 0.04 mag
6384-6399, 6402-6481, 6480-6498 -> 0.01 mag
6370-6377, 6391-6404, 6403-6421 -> -0.06 mag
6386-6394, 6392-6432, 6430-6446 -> 0.05 mag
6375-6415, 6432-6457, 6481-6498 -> -0.04 mag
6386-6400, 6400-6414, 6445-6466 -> 0.01 mag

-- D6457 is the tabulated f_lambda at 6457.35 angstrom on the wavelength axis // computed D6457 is 13.42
